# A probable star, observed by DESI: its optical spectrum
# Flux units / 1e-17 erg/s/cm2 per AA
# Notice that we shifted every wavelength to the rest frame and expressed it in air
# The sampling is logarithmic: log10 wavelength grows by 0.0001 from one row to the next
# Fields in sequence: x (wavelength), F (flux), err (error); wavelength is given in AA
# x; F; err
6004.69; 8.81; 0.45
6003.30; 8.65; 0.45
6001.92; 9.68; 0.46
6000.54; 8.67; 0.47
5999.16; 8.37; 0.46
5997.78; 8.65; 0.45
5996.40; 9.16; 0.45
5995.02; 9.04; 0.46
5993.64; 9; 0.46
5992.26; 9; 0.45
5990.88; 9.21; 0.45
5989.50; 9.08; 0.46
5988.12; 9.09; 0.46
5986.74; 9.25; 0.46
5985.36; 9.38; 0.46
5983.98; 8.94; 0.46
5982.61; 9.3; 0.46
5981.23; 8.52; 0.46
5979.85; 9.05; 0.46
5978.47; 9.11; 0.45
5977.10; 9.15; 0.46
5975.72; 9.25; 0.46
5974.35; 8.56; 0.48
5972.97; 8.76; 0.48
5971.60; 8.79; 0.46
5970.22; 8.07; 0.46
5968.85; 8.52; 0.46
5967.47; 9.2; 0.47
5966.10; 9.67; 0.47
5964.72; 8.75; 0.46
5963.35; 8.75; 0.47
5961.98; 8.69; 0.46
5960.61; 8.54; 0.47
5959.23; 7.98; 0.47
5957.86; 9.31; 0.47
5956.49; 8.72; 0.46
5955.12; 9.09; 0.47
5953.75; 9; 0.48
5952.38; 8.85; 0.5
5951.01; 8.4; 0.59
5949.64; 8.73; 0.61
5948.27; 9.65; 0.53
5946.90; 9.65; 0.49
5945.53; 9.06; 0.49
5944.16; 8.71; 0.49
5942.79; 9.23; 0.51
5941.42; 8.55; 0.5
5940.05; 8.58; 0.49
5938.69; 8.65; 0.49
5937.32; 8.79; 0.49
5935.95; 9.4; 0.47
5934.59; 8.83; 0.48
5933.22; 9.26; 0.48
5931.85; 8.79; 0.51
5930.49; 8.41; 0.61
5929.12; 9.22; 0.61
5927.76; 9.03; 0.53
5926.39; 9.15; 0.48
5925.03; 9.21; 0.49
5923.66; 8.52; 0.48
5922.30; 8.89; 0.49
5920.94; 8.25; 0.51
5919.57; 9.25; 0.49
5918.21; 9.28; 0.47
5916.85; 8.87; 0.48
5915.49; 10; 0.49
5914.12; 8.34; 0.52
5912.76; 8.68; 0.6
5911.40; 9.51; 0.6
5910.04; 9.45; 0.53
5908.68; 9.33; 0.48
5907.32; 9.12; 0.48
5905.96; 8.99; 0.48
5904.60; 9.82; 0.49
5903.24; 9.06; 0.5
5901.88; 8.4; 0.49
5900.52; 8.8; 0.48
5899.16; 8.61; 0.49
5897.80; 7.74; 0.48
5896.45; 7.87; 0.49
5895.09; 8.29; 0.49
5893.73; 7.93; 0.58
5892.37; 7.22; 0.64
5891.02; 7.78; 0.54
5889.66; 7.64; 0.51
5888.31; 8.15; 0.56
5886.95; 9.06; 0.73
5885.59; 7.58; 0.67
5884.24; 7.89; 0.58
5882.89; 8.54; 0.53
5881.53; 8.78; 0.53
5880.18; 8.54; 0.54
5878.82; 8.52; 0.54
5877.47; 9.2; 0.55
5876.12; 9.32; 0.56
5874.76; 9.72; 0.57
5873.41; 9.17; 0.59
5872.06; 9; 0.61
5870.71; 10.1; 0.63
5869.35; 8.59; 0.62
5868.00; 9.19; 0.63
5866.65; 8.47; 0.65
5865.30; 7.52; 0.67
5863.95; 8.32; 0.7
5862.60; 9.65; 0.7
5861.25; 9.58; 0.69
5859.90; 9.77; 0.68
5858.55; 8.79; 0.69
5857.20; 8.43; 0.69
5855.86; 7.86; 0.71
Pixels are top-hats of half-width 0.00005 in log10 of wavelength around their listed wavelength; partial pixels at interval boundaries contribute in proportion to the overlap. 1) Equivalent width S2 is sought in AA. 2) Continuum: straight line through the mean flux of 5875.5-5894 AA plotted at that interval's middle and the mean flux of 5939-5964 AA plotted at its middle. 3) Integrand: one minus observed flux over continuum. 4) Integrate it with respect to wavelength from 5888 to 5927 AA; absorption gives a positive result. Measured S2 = -0.9 AA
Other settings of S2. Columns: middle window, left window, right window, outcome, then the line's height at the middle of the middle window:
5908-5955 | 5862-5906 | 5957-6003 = -1.28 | 8.75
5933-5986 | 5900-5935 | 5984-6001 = 0.58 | 9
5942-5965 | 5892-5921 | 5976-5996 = 0.19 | 8.96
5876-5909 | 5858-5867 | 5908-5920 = 2.19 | 9.06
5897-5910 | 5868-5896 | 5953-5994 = -0.37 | 8.64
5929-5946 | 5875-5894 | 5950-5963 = -0.47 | 8.63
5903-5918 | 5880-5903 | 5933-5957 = -1.34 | 8.45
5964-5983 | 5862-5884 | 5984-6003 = 0.23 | 9.01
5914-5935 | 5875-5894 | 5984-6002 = -0.95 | 8.59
